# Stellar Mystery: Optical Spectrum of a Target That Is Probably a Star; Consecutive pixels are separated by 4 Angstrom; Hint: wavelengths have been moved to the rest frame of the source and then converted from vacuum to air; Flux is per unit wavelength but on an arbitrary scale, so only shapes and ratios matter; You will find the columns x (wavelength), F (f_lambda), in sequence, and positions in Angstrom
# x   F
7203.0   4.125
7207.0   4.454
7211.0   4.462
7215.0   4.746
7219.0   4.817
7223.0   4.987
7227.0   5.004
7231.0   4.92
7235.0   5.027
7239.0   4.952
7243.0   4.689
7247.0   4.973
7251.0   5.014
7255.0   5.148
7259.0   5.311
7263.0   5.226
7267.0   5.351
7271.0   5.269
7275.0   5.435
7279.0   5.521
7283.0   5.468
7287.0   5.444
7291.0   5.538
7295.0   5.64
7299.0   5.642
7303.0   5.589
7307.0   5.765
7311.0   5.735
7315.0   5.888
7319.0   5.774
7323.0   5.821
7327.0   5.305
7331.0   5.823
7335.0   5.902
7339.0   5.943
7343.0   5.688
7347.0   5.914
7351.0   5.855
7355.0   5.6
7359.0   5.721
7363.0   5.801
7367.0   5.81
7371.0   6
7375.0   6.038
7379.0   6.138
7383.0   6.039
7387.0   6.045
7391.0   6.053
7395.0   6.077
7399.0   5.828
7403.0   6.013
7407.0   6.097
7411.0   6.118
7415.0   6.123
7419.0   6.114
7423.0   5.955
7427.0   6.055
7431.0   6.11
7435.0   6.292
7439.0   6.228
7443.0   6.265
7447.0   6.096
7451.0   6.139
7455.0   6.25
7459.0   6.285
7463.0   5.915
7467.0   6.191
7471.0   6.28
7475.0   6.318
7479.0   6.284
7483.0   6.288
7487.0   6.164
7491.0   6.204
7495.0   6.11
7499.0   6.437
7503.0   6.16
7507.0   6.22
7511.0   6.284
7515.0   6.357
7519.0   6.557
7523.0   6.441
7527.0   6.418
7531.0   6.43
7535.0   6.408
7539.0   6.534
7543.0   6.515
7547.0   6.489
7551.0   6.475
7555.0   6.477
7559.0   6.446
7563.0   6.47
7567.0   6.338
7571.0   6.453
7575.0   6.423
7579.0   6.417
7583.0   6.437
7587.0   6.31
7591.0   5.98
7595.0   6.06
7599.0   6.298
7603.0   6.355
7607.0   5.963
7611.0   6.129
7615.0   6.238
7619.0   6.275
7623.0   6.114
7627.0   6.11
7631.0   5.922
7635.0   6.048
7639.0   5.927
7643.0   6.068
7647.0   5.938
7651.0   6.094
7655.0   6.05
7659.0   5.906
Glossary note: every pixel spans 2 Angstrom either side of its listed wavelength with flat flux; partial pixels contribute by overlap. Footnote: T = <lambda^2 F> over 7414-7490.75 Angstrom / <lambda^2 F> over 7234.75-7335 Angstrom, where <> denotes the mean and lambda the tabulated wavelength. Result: 1.19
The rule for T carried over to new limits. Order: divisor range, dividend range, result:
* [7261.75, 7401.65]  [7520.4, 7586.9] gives 1.19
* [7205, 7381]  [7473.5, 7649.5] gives 1.24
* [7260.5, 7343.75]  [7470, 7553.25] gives 1.20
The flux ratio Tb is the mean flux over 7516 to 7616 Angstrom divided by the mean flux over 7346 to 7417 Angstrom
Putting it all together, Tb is 1.07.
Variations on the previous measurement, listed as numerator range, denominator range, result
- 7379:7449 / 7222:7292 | 1.18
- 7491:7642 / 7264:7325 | 1.13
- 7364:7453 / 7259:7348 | 1.08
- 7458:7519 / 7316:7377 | 1.08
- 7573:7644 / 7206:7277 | 1.24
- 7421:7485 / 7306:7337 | 1.08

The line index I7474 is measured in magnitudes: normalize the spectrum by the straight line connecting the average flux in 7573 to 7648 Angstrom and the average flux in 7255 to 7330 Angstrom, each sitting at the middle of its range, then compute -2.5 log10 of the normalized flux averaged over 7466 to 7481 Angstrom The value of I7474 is -0.07 mag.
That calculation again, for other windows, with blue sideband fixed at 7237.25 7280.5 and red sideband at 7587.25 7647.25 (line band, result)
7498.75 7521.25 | -0.090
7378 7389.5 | -0.108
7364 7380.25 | -0.097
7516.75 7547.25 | -0.104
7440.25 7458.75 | -0.097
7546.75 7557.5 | -0.095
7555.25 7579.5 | -0.079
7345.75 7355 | -0.080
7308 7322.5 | -0.094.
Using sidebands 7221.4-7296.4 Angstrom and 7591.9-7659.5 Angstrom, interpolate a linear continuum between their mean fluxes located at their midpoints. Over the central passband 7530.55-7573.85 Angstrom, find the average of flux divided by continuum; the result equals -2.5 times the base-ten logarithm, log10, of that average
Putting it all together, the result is -0.10 mag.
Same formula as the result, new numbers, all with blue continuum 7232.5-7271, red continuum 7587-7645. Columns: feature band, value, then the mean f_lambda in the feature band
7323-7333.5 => -0.065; 5.63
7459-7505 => -0.088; 6.22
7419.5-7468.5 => -0.096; 6.15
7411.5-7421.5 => -0.104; 6.11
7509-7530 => -0.101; 6.41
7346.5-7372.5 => -0.081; 5.81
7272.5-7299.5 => -0.068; 5.52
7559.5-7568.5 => -0.079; 6.41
